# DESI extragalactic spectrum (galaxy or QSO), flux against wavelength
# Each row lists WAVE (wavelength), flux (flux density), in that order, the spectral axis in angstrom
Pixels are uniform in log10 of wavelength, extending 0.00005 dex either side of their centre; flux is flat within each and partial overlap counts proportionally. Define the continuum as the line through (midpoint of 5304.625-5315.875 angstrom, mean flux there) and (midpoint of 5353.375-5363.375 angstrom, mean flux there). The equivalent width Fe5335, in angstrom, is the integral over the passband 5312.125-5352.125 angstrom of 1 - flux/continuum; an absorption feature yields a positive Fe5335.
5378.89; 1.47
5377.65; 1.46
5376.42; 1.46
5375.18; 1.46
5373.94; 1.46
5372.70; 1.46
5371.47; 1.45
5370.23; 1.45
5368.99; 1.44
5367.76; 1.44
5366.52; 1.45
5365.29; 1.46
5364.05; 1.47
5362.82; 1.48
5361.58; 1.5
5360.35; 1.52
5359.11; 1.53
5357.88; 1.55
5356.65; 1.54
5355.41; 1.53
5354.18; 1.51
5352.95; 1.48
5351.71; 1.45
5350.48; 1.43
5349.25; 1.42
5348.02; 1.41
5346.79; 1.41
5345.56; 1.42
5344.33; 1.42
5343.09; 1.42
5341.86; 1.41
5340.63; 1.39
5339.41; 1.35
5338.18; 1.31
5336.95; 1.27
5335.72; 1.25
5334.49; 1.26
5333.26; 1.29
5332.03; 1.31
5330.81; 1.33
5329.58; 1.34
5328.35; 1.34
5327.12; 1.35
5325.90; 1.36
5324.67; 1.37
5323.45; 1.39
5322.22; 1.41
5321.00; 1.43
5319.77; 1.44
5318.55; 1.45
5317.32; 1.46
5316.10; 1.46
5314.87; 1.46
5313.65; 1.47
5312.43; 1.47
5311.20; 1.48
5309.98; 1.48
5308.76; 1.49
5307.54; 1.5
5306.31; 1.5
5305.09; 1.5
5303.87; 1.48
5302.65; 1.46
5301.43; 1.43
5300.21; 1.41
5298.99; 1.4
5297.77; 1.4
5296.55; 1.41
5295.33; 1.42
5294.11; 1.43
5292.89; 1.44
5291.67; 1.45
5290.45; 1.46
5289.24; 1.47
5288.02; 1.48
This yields 3.0 angstrom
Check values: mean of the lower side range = 1.48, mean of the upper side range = 1.52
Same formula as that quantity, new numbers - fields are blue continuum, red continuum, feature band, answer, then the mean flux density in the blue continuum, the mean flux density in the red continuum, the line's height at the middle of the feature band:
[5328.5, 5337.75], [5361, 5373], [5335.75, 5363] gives -1.26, 1.29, 1.46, 1.37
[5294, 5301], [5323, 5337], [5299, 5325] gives -1.56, 1.41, 1.32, 1.37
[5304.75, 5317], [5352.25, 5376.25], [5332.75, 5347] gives 1.27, 1.48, 1.48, 1.48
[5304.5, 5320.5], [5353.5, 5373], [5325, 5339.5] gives 1.62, 1.47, 1.49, 1.48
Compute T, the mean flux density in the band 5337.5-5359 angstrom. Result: 1.44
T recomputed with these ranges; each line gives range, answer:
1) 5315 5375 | 1.42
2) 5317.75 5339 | 1.35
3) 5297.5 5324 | 1.45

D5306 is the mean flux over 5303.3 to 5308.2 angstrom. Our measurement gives 1.49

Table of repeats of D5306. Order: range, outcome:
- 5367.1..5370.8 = 1.44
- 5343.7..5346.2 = 1.42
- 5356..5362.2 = 1.53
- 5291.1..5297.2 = 1.43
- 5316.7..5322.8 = 1.44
